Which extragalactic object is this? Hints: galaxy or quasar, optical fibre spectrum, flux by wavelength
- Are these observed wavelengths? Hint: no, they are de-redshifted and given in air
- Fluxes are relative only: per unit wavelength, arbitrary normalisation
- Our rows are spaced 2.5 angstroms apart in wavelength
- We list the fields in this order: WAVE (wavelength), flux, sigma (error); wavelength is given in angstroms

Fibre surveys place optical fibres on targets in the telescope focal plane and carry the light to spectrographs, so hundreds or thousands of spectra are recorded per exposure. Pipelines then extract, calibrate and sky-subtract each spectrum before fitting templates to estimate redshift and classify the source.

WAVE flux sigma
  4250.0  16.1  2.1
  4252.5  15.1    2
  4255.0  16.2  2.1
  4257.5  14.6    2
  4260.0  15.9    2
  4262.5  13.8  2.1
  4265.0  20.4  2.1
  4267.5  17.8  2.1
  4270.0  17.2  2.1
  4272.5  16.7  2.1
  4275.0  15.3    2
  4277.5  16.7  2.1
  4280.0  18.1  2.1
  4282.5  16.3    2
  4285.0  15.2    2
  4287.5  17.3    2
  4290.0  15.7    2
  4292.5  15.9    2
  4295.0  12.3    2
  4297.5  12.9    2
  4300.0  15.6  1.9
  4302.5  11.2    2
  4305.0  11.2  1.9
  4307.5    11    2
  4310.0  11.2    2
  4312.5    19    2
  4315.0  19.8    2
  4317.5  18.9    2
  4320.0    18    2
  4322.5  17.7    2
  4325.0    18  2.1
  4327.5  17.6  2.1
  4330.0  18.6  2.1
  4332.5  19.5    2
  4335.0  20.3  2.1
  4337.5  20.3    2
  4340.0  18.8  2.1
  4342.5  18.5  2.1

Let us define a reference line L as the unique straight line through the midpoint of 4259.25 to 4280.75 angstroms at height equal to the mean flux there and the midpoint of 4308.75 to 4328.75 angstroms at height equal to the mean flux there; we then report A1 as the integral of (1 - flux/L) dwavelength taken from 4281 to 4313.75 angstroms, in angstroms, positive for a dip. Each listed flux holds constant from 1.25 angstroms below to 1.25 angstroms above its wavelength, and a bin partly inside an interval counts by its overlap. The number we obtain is 5.7 angstroms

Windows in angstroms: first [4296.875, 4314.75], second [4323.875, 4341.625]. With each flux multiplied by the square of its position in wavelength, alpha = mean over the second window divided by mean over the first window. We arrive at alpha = 1.42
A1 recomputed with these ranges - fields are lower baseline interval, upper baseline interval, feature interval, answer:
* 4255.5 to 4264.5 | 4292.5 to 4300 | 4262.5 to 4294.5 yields -4.8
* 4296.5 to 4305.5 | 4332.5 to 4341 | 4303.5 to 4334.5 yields -0.6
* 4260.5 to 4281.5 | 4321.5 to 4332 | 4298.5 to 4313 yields 3.9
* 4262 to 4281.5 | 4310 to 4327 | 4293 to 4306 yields 3.5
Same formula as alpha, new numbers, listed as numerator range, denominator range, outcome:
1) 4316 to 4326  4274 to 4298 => 1.18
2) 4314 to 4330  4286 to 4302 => 1.26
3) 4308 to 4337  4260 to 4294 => 1.10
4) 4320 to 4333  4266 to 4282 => 1.10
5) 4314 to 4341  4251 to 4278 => 1.19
